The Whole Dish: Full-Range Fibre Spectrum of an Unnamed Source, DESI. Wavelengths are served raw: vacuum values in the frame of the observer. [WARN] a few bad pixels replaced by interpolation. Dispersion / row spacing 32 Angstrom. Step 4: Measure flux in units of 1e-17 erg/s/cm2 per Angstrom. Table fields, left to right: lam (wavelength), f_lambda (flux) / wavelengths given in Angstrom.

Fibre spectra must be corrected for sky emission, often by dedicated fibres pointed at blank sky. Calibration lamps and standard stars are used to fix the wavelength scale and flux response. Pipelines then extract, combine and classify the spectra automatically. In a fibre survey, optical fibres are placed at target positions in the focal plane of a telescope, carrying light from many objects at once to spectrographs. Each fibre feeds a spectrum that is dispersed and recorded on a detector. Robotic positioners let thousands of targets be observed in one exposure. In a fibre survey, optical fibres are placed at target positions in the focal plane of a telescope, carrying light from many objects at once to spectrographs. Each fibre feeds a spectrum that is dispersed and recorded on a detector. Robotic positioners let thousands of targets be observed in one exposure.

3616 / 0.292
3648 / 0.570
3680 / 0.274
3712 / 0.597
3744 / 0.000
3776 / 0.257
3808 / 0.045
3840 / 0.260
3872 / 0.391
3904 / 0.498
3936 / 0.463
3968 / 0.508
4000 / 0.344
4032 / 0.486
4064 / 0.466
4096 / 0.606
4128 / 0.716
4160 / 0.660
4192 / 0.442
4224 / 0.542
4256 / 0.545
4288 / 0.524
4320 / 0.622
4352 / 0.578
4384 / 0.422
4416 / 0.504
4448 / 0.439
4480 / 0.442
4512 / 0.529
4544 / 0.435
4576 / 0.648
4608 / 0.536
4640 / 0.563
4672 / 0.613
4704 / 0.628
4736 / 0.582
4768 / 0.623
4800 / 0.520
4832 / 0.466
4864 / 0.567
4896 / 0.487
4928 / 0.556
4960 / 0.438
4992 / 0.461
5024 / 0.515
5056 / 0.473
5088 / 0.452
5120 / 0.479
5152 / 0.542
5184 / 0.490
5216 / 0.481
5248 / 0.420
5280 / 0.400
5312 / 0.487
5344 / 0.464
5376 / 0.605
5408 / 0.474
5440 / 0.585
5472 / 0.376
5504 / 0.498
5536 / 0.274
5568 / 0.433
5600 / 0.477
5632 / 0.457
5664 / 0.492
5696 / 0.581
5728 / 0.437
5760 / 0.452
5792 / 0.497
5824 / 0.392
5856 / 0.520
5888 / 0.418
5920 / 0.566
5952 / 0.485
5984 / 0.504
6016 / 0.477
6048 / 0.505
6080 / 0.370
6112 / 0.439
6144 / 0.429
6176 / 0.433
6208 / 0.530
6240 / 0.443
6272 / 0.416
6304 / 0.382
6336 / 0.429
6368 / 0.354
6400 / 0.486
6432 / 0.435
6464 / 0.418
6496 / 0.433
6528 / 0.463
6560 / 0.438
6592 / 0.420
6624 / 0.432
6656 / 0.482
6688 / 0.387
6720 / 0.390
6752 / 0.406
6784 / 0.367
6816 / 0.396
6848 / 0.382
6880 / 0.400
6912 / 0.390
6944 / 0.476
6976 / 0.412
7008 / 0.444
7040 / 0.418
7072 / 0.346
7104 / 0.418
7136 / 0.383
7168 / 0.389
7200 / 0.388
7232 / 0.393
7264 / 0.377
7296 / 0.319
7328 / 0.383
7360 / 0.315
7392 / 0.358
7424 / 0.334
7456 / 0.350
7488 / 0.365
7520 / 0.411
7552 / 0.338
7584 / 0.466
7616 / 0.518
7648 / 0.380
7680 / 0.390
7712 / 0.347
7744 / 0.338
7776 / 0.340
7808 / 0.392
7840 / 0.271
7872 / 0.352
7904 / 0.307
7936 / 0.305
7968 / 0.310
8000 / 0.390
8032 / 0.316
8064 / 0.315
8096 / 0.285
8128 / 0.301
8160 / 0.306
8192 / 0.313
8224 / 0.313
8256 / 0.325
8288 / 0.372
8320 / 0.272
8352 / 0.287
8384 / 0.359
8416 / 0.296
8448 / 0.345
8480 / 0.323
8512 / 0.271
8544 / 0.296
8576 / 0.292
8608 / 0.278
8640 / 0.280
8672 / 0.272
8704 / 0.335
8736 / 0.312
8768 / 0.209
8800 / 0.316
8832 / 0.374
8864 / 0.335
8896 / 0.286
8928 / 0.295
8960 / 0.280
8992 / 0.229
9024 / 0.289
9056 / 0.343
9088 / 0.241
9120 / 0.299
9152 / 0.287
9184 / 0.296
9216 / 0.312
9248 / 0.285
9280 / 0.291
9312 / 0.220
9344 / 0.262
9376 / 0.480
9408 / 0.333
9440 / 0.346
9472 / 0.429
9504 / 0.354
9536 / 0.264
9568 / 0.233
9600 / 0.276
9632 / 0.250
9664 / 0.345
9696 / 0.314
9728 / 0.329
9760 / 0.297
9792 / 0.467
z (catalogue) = 0.03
